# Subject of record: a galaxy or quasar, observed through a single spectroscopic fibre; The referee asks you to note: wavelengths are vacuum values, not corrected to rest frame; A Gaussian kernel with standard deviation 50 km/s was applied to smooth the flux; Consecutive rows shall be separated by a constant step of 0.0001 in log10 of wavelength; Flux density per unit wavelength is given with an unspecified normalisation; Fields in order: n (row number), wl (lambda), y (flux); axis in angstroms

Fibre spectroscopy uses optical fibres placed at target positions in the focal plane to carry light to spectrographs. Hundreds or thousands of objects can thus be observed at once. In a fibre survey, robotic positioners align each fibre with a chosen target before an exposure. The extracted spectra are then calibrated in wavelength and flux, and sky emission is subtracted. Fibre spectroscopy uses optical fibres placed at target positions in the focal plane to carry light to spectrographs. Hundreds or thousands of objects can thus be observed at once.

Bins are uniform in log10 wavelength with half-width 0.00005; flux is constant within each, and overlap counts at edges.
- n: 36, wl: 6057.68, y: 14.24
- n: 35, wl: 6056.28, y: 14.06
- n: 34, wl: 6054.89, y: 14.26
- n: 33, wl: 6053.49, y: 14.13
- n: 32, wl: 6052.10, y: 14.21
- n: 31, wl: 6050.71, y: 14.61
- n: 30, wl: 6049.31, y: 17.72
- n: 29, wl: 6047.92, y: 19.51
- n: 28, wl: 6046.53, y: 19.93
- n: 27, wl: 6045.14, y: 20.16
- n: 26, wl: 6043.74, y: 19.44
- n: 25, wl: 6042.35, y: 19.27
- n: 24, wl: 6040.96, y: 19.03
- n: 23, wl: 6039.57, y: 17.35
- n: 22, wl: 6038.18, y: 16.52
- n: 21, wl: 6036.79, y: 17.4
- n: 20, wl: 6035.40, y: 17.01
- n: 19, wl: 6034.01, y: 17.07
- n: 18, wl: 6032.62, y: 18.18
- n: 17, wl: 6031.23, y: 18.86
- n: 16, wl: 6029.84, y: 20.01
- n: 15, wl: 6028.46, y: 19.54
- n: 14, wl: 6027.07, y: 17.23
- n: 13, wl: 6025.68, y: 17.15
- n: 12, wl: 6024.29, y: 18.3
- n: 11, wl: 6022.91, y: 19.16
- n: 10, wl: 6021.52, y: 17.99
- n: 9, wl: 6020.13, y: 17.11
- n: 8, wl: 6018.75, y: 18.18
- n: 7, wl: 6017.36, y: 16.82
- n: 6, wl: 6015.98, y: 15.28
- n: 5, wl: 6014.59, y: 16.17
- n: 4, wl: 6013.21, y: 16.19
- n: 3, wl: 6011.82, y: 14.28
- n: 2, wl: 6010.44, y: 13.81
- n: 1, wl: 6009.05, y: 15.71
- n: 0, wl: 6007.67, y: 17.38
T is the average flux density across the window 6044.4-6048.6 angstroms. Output 19.8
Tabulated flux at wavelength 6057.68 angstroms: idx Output 14.24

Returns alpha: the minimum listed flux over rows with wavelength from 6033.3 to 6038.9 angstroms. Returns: 16.52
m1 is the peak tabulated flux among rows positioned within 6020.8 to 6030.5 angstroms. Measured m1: 20.01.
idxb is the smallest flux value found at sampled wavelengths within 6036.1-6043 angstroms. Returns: 16.52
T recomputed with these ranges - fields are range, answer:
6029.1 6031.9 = 19.5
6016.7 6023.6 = 17.9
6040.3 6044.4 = 19.3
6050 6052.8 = 14.4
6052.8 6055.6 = 14.2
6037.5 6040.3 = 17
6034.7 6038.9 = 17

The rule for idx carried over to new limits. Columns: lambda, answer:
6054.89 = 14.26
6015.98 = 15.28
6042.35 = 19.27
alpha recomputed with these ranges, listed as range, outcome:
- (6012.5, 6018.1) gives 15.28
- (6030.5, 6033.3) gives 18.18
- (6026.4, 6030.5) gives 17.23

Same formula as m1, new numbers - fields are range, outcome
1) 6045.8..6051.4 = 19.93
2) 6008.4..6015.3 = 16.19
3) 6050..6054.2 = 14.61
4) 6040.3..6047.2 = 20.16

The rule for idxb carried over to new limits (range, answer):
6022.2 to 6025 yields 18.3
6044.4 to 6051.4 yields 14.61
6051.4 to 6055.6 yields 14.13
